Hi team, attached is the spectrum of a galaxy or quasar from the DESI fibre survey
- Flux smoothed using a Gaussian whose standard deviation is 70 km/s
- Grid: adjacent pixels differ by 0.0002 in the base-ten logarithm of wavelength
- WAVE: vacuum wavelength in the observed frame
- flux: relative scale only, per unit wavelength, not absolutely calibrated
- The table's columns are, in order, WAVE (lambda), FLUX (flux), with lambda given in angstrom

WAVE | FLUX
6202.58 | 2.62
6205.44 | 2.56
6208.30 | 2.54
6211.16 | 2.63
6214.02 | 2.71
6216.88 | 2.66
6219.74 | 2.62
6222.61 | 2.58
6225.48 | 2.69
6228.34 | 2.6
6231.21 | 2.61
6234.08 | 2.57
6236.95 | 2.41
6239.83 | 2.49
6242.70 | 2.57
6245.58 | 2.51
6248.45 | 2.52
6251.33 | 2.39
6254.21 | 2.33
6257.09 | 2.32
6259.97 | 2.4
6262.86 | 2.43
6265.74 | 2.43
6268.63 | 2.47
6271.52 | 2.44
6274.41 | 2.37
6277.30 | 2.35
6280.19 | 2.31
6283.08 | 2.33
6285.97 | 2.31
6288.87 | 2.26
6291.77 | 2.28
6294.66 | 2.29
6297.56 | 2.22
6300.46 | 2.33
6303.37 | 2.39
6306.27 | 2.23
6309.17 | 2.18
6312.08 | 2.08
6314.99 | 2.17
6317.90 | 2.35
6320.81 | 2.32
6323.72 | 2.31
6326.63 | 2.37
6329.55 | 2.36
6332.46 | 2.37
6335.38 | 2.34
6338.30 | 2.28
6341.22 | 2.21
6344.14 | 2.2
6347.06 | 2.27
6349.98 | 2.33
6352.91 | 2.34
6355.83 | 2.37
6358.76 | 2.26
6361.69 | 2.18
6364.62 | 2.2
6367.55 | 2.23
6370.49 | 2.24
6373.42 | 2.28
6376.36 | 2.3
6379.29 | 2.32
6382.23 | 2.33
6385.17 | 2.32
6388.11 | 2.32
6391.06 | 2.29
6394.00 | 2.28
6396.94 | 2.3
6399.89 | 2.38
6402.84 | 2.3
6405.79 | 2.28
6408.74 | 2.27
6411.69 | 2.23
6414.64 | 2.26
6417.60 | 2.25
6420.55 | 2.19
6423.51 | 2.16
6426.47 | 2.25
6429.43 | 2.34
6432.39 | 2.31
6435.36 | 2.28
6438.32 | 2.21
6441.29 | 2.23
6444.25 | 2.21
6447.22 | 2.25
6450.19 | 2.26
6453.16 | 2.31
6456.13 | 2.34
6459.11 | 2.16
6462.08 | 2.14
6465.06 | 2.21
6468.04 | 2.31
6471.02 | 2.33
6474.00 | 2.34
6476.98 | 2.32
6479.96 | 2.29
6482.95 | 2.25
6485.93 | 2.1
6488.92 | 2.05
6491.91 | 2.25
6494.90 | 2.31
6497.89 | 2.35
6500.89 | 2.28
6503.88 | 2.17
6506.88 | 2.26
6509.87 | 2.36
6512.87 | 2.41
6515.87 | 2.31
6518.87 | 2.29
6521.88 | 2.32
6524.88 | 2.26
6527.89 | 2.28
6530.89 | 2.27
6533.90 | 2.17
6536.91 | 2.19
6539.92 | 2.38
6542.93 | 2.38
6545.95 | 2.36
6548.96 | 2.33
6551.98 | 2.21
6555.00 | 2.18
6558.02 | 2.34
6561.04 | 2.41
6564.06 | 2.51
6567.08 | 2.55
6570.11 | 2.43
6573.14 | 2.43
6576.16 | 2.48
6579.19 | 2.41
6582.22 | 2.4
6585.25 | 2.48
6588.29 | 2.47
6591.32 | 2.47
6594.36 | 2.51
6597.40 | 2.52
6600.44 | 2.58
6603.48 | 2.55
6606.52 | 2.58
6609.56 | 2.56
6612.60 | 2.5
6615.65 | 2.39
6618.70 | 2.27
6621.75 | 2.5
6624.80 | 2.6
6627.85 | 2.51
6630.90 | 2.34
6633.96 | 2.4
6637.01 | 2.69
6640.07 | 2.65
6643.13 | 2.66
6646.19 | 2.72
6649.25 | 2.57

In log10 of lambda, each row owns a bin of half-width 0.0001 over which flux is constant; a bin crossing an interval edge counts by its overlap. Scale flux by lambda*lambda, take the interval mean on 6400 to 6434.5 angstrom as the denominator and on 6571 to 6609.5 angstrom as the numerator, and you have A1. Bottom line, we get 1.16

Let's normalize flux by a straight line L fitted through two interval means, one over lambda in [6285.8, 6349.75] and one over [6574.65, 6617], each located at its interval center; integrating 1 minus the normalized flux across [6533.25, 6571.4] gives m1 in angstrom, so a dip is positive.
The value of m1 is 1.8 angstrom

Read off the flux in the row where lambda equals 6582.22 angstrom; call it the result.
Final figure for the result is 2.4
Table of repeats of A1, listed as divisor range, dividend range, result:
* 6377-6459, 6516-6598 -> 1.09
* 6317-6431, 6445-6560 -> 1.03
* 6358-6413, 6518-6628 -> 1.12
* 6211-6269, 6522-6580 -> 1.03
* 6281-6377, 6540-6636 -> 1.16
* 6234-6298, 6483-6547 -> 1.03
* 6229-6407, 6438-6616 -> 1.07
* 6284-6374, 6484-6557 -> 1.06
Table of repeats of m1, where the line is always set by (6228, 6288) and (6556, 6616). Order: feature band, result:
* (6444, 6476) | 2.56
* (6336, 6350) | 1.08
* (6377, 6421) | 2.89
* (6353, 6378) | 1.88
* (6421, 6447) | 2.22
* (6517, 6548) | 2.25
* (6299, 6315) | 1.33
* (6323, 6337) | 0.52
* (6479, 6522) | 3.50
